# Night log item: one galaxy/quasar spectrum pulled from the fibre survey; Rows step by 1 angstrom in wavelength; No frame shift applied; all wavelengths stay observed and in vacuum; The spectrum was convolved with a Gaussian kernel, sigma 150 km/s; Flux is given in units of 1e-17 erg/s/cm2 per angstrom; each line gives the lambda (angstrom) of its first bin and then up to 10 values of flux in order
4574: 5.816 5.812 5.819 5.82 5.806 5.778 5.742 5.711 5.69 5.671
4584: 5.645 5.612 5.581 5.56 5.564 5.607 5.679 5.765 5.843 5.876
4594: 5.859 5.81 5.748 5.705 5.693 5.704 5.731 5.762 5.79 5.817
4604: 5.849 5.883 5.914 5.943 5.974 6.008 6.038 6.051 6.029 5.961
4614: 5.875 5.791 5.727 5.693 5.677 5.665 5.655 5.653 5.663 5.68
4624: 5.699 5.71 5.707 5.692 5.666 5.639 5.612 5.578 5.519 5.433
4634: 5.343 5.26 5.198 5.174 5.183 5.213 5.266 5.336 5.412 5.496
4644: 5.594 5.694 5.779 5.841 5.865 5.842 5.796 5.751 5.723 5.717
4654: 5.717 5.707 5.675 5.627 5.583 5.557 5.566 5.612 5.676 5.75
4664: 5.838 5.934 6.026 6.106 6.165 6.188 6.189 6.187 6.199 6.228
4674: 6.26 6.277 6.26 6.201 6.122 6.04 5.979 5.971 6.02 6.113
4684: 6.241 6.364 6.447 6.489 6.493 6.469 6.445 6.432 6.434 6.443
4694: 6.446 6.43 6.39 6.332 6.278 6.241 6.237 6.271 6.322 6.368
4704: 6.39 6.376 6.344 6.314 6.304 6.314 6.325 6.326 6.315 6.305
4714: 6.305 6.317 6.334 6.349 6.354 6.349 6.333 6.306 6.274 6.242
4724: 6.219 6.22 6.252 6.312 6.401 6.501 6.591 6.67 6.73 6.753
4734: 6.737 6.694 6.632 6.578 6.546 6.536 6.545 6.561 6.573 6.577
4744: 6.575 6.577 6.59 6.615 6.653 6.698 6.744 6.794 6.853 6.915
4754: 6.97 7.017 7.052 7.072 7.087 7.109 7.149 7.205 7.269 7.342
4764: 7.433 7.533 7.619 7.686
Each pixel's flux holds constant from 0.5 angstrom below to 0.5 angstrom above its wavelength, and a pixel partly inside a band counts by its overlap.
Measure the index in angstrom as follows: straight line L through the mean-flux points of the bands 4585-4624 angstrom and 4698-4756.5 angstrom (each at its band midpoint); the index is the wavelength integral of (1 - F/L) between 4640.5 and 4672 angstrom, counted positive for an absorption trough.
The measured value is 1.6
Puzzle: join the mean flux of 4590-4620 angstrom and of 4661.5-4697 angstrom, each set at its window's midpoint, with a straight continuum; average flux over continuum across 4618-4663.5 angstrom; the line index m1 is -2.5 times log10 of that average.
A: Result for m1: 0.08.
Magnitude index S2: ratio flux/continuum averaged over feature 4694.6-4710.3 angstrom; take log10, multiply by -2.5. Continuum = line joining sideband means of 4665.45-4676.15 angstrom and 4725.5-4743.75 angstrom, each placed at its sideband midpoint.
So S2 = 0.01 mag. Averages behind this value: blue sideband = 6.19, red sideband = 6.57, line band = 6.33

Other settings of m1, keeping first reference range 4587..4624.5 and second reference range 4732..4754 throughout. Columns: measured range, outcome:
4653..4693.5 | 0.03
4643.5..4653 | 0.05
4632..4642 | 0.14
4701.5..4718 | 0.02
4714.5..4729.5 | 0.04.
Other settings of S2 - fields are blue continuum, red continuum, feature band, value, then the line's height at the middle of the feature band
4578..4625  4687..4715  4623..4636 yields 0.070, 5.93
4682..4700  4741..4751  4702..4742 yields 0.016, 6.51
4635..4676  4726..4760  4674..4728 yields -0.011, 6.25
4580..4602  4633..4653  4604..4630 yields -0.035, 5.61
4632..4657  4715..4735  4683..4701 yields -0.055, 6.06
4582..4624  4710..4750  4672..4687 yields 0.001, 6.2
